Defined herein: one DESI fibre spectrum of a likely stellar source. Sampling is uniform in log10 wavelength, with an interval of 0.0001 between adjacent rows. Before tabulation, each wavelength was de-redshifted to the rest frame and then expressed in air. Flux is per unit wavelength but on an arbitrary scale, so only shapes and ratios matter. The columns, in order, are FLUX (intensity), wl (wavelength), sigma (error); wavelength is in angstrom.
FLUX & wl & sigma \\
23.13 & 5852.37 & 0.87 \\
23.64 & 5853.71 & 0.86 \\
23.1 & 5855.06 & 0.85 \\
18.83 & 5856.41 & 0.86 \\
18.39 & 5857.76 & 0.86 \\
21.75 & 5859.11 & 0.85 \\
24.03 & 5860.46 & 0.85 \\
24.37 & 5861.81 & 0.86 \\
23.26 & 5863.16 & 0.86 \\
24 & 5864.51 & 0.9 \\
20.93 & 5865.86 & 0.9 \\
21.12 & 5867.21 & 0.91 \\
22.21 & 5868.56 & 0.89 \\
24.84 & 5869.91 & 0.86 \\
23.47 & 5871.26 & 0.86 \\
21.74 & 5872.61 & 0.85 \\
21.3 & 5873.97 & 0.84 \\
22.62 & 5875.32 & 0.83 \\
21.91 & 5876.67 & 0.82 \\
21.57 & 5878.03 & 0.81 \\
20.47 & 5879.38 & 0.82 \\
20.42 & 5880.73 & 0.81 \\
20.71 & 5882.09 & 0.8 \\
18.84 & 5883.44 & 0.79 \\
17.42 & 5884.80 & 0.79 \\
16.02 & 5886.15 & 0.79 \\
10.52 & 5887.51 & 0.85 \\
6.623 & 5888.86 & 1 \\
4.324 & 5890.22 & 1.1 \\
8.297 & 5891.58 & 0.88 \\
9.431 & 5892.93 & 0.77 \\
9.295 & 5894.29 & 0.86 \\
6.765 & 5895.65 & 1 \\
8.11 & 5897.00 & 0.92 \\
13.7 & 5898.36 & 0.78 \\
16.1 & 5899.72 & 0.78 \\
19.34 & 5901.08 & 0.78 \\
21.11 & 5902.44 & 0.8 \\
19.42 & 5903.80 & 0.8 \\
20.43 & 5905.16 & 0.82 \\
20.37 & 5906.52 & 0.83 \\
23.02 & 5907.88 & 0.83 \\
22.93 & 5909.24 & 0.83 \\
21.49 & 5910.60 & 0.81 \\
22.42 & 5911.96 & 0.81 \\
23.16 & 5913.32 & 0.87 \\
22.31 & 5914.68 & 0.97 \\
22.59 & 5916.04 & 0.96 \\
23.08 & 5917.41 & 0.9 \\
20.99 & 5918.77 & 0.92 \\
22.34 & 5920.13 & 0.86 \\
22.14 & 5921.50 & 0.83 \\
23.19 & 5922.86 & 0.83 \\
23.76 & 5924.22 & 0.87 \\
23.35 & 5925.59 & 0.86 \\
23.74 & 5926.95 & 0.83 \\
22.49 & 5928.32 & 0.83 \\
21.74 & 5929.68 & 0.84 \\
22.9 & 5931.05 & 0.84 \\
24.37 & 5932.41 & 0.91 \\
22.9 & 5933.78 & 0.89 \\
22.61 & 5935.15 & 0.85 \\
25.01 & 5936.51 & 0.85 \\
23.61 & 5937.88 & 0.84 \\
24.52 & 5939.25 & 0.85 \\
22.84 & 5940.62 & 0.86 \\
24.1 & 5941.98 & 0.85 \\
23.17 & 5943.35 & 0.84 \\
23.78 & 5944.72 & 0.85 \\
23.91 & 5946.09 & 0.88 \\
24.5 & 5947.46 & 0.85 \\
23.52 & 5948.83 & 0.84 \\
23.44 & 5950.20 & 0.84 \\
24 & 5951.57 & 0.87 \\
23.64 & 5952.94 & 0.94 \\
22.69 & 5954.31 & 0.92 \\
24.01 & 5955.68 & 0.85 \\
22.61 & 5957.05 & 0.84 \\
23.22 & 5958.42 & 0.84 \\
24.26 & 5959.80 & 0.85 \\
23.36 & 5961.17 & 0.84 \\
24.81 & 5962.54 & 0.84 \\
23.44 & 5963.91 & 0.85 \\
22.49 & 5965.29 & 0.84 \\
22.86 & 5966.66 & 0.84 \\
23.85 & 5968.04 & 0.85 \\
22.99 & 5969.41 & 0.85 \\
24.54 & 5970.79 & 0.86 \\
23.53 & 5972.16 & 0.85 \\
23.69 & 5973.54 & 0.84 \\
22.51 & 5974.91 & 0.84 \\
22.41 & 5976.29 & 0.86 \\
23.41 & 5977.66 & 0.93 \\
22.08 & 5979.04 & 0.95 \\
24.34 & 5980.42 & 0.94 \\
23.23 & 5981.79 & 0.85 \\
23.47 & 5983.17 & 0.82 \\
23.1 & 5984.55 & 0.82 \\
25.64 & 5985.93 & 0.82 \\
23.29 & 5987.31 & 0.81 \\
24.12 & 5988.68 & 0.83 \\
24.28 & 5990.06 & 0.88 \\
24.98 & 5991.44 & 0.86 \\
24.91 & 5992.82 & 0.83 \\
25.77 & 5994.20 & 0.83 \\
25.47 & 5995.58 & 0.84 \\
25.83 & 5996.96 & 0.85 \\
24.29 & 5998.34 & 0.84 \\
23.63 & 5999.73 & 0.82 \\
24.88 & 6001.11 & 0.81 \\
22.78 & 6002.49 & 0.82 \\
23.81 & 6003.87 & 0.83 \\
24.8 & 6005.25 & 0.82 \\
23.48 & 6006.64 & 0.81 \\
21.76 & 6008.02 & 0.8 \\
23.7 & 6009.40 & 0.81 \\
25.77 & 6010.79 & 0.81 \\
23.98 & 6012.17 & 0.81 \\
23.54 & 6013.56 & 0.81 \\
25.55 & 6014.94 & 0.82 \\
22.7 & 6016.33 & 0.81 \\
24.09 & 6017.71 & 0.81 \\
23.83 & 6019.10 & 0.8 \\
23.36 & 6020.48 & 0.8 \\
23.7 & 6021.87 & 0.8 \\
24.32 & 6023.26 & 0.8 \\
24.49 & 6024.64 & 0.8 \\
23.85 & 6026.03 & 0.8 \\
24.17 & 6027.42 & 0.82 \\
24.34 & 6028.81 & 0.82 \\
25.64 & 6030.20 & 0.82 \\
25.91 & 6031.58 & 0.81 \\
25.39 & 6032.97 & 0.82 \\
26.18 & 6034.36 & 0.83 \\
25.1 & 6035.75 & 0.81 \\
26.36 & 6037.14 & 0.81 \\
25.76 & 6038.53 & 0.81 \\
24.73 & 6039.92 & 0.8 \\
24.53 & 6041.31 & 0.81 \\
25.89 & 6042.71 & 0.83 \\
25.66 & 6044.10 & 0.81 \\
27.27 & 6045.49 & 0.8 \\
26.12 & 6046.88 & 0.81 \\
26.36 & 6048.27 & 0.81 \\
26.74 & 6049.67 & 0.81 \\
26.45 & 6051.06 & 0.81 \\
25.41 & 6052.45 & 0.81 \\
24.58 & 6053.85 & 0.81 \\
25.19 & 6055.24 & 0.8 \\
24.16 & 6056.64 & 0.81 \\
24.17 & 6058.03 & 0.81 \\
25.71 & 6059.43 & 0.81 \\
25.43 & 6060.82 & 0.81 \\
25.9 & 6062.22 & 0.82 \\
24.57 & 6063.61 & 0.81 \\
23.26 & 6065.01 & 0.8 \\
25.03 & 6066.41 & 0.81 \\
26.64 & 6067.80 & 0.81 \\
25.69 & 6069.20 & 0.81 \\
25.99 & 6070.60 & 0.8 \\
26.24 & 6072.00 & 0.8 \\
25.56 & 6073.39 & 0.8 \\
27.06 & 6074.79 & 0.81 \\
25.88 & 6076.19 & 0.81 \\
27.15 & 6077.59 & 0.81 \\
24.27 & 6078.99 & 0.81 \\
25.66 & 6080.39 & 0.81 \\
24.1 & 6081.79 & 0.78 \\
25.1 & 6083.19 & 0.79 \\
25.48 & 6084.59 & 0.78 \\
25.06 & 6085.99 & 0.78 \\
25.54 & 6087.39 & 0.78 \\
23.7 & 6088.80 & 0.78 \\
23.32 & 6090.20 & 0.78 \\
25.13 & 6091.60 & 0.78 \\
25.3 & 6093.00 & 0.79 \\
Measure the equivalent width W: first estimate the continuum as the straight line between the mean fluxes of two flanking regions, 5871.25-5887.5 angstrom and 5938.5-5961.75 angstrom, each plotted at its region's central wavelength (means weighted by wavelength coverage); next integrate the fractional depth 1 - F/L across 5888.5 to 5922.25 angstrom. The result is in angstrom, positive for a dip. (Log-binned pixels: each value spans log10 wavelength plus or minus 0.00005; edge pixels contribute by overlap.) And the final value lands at 6.6 angstrom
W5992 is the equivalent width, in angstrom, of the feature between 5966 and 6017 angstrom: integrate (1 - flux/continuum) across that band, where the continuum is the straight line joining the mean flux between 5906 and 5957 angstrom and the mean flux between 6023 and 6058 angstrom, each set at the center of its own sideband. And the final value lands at 0.9 angstrom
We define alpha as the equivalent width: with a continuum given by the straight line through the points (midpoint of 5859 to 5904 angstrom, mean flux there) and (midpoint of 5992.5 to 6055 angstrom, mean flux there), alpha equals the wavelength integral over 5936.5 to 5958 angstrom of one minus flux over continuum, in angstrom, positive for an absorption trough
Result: -2.7 angstrom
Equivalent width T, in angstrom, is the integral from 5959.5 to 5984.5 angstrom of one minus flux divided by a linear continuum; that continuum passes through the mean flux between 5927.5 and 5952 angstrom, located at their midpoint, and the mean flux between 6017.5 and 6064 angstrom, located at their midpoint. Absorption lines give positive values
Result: 0.7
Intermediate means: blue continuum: 23.5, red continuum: 25.2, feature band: 23.4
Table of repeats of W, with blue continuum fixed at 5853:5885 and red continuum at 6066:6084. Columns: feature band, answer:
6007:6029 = 0.63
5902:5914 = 0.49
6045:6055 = -0.32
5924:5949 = -0.48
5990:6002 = -0.33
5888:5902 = 7.48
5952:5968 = 0.07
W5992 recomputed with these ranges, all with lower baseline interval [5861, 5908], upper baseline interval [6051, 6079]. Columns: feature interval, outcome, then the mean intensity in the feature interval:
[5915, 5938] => -3.99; 23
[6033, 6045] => -0.59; 25.5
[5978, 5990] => -0.91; 23.7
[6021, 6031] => -0.24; 24.4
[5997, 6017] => -0.86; 24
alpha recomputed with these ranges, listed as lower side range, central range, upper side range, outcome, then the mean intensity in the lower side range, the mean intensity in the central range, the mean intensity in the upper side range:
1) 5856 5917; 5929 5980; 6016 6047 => -4.31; 18.7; 23.4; 24.9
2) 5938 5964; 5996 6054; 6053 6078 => 0.08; 23.7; 24.8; 25.4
